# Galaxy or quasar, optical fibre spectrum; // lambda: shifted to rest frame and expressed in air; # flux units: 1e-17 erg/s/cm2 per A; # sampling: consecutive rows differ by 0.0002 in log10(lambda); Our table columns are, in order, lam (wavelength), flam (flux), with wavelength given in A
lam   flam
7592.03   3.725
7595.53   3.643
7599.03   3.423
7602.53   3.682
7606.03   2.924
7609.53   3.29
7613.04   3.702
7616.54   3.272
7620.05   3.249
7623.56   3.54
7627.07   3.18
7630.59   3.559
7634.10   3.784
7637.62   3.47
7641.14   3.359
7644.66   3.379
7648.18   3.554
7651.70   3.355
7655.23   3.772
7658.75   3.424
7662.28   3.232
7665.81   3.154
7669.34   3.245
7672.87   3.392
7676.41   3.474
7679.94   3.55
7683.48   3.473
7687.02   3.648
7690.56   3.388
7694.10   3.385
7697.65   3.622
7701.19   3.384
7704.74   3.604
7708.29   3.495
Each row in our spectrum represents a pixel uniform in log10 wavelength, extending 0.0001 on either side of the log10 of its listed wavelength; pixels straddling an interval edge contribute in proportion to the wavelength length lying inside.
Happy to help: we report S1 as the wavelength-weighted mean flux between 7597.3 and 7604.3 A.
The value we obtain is 3.55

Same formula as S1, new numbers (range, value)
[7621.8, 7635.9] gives 3.51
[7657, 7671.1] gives 3.26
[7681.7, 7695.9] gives 3.47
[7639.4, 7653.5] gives 3.41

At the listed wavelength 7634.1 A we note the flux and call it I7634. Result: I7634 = 3.784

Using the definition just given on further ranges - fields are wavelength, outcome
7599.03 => 3.423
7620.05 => 3.249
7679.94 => 3.55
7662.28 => 3.232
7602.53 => 3.682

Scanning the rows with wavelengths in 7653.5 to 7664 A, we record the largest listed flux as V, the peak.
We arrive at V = 3.772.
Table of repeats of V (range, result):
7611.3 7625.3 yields 3.702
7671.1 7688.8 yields 3.648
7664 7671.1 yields 3.245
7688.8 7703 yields 3.622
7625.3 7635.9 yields 3.784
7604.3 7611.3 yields 3.29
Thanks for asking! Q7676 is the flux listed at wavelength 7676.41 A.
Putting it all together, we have 3.474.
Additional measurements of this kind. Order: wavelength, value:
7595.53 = 3.643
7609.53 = 3.29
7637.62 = 3.47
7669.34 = 3.245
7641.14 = 3.359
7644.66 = 3.379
